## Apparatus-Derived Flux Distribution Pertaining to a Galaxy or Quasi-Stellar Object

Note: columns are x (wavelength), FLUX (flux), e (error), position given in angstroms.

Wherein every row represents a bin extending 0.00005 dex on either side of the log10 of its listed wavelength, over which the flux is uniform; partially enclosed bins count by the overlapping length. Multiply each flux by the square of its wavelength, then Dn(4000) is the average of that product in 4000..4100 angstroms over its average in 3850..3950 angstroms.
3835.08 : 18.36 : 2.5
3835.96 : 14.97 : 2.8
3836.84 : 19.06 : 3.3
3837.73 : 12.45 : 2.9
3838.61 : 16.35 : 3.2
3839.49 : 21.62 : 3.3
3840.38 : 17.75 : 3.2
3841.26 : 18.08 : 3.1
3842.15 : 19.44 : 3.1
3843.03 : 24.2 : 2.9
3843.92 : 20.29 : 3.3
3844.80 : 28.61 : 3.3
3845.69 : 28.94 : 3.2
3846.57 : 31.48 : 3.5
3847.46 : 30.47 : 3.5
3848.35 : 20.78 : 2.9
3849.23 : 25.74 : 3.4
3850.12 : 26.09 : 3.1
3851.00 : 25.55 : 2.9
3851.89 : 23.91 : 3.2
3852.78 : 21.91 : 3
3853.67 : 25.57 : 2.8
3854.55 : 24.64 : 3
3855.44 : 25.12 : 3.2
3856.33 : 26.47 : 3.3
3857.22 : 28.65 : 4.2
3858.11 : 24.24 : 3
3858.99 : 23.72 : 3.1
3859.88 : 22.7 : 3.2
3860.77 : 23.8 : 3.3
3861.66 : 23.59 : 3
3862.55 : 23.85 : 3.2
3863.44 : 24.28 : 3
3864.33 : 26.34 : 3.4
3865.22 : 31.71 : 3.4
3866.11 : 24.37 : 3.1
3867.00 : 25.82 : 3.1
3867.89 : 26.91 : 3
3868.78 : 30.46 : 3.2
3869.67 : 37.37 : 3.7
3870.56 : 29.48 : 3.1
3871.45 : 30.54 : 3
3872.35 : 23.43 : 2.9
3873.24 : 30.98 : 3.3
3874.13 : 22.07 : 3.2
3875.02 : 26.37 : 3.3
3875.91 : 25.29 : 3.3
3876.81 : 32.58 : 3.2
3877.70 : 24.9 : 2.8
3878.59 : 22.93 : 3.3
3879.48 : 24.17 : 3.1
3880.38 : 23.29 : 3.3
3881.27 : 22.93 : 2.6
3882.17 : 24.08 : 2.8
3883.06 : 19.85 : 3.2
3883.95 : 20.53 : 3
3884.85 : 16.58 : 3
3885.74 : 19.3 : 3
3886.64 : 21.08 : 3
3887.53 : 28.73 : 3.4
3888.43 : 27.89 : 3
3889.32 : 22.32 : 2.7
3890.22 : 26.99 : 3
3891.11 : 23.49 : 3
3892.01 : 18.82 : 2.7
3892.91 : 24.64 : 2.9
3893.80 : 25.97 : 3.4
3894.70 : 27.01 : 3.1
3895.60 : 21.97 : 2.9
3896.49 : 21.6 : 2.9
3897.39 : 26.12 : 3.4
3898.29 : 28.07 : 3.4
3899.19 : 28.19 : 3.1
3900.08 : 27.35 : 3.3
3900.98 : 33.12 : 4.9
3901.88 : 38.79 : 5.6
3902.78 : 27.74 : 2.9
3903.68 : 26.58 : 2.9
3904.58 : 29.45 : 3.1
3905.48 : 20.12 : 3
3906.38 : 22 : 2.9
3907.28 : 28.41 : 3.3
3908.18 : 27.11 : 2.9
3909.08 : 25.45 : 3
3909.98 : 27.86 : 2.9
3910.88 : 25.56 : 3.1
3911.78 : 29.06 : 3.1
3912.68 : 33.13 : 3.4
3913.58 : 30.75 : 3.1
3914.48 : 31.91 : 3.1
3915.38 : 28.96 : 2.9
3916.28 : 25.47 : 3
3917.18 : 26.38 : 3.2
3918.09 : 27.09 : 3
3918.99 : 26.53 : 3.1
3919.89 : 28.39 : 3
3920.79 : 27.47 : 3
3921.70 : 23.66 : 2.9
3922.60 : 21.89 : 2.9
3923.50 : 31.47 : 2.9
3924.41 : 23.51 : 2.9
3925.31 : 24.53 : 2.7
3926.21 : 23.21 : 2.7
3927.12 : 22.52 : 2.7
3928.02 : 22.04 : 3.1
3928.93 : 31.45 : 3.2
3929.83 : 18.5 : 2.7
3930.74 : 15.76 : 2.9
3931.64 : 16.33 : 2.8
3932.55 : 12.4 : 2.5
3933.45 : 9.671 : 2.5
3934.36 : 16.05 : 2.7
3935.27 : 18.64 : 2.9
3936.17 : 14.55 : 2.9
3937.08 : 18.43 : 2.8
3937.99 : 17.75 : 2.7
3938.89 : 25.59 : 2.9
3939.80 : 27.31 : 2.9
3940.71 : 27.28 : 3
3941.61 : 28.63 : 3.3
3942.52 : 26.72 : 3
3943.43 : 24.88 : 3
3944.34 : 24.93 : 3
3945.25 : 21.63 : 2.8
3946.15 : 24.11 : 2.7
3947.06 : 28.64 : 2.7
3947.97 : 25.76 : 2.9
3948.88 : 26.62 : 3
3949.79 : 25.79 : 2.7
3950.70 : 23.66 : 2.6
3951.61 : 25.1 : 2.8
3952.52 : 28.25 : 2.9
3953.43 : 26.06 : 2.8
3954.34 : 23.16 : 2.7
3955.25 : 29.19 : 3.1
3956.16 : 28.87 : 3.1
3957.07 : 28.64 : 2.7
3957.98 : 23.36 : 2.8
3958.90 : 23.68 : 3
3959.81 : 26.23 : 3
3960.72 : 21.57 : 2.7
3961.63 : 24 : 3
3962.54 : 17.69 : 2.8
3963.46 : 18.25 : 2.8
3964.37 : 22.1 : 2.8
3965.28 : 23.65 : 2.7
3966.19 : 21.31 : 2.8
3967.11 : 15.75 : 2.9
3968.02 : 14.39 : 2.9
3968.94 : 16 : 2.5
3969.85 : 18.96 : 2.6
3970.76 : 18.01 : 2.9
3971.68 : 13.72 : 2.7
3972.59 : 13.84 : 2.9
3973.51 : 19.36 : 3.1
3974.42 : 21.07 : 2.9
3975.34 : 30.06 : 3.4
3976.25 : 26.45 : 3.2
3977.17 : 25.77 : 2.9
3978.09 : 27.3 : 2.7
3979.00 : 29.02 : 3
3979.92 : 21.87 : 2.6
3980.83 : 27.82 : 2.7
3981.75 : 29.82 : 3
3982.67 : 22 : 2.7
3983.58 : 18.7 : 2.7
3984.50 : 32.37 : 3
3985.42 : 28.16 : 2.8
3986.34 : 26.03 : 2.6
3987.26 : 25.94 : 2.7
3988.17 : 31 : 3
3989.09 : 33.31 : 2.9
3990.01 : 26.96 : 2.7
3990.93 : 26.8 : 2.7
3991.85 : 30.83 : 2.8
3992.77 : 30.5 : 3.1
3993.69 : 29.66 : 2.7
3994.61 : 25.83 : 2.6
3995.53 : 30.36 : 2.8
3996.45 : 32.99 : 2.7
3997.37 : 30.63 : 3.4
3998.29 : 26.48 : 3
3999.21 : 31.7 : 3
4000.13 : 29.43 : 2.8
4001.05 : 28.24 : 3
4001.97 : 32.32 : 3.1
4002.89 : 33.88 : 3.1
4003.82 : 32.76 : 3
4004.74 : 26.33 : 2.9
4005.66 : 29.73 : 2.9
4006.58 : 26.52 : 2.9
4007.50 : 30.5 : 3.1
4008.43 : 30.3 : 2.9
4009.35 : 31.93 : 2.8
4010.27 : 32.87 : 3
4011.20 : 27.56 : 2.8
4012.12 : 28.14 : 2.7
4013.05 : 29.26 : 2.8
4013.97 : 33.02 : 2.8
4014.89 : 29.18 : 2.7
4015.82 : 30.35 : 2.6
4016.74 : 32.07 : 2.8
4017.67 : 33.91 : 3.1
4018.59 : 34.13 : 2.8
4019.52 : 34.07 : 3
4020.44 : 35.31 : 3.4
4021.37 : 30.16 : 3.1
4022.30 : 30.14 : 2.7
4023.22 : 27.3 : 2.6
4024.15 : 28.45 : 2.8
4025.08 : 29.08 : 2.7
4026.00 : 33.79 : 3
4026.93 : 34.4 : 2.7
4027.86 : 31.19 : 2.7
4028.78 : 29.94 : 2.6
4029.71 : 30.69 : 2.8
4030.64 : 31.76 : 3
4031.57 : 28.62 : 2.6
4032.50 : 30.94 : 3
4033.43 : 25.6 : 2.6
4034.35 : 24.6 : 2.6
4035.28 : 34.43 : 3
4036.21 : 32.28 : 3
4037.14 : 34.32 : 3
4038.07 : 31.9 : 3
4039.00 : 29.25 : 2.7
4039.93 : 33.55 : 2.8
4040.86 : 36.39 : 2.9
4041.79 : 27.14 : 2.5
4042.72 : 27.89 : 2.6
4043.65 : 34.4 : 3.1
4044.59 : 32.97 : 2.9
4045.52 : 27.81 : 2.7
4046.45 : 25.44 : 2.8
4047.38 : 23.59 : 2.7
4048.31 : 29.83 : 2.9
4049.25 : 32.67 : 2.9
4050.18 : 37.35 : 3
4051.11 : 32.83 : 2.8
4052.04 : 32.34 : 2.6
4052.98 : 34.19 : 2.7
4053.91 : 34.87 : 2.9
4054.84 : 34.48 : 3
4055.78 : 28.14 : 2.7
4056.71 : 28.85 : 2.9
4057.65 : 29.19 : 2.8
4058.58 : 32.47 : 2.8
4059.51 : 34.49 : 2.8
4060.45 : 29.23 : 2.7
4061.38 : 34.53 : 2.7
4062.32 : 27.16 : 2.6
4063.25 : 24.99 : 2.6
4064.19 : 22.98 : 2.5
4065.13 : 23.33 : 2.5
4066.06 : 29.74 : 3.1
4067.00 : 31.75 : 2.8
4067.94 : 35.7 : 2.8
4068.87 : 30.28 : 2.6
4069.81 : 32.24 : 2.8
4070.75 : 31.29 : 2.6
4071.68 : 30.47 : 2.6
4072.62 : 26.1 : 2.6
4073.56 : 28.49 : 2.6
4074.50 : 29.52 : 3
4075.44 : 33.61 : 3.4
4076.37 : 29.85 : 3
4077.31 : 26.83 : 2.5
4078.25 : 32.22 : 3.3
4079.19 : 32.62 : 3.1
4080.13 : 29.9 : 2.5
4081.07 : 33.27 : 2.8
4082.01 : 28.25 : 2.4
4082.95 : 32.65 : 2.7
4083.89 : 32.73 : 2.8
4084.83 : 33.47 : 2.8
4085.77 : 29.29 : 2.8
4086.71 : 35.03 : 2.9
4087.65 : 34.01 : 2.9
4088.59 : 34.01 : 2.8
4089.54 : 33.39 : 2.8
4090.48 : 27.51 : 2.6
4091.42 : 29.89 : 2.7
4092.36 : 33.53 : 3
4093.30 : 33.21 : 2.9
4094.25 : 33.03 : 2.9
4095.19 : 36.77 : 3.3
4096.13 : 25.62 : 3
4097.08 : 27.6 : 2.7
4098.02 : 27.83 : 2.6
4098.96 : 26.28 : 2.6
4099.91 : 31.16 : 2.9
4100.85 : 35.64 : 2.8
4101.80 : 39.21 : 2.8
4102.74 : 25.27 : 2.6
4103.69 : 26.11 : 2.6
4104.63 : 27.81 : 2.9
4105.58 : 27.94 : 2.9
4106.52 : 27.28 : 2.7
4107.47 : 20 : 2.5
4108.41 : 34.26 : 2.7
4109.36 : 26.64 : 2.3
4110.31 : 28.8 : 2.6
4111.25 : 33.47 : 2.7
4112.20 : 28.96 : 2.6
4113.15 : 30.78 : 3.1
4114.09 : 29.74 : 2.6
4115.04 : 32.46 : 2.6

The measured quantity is 1.3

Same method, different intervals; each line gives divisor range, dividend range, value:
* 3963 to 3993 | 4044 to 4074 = 1.32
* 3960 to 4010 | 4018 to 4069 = 1.23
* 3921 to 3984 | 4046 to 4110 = 1.43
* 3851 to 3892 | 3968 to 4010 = 1.13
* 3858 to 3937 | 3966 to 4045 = 1.20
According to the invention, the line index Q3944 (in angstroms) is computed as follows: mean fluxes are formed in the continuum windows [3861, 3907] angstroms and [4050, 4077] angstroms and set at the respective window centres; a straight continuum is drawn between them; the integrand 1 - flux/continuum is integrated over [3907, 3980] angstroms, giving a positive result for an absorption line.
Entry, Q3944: 9.8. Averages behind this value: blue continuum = 25.7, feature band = 23.6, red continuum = 30.6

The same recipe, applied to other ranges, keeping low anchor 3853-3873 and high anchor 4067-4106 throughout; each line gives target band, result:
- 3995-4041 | -1.87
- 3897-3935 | 2.89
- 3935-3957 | 2.66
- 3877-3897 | 2.75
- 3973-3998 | 1.35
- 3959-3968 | 2.39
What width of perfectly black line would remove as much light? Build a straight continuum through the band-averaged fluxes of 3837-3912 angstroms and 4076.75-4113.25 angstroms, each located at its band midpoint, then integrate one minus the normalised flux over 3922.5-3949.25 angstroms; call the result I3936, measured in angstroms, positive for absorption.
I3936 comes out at 4.3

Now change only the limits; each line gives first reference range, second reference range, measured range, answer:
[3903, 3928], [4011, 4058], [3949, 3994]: 6.8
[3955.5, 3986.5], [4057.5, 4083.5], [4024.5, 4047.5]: -2.5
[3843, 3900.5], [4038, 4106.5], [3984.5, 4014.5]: -1.0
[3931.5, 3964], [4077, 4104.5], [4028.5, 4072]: -2.6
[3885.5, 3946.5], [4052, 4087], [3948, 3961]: 0.2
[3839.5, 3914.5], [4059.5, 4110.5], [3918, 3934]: 2.6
